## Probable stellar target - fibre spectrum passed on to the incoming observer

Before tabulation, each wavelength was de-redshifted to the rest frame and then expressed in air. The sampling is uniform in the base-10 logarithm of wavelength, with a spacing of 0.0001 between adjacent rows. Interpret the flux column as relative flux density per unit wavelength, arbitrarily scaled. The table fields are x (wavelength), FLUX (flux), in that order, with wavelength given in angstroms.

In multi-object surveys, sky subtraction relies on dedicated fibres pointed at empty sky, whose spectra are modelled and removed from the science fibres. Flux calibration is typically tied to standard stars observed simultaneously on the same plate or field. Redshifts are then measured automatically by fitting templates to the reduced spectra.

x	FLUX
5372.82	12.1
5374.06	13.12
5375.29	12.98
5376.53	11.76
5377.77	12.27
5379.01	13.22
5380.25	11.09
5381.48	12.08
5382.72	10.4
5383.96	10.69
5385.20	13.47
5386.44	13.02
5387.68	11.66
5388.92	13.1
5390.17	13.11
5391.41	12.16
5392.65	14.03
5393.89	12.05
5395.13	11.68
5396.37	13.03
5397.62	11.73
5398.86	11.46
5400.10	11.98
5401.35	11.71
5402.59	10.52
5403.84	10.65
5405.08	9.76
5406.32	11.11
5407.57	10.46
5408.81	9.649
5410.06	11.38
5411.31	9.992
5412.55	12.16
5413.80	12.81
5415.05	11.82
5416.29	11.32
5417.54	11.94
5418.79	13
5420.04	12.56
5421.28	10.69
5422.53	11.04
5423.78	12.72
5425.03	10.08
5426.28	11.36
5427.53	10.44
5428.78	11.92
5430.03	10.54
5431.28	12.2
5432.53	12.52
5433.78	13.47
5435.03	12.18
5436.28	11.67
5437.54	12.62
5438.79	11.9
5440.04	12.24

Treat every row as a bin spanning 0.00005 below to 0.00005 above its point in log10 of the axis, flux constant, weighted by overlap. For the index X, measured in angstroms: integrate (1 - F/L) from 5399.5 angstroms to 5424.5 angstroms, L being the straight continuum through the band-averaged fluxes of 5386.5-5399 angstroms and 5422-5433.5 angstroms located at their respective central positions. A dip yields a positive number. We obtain 1.2 angstroms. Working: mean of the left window 12.5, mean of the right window 11.5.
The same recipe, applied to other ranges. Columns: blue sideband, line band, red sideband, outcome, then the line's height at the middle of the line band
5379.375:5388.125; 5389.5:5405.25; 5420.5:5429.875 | -0.38 angstroms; 11.6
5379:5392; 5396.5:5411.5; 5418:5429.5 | 1.12 angstroms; 11.8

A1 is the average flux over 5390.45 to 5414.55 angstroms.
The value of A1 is 11.5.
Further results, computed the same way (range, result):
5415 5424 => 11.9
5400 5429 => 11.3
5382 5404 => 12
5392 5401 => 12.3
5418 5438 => 11.8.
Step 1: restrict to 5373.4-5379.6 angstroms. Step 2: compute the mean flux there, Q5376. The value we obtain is 12.7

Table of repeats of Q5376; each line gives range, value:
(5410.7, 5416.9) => 11.6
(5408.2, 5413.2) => 10.8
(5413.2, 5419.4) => 12.2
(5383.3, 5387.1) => 12.4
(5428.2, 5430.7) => 11.2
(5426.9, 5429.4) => 11.2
